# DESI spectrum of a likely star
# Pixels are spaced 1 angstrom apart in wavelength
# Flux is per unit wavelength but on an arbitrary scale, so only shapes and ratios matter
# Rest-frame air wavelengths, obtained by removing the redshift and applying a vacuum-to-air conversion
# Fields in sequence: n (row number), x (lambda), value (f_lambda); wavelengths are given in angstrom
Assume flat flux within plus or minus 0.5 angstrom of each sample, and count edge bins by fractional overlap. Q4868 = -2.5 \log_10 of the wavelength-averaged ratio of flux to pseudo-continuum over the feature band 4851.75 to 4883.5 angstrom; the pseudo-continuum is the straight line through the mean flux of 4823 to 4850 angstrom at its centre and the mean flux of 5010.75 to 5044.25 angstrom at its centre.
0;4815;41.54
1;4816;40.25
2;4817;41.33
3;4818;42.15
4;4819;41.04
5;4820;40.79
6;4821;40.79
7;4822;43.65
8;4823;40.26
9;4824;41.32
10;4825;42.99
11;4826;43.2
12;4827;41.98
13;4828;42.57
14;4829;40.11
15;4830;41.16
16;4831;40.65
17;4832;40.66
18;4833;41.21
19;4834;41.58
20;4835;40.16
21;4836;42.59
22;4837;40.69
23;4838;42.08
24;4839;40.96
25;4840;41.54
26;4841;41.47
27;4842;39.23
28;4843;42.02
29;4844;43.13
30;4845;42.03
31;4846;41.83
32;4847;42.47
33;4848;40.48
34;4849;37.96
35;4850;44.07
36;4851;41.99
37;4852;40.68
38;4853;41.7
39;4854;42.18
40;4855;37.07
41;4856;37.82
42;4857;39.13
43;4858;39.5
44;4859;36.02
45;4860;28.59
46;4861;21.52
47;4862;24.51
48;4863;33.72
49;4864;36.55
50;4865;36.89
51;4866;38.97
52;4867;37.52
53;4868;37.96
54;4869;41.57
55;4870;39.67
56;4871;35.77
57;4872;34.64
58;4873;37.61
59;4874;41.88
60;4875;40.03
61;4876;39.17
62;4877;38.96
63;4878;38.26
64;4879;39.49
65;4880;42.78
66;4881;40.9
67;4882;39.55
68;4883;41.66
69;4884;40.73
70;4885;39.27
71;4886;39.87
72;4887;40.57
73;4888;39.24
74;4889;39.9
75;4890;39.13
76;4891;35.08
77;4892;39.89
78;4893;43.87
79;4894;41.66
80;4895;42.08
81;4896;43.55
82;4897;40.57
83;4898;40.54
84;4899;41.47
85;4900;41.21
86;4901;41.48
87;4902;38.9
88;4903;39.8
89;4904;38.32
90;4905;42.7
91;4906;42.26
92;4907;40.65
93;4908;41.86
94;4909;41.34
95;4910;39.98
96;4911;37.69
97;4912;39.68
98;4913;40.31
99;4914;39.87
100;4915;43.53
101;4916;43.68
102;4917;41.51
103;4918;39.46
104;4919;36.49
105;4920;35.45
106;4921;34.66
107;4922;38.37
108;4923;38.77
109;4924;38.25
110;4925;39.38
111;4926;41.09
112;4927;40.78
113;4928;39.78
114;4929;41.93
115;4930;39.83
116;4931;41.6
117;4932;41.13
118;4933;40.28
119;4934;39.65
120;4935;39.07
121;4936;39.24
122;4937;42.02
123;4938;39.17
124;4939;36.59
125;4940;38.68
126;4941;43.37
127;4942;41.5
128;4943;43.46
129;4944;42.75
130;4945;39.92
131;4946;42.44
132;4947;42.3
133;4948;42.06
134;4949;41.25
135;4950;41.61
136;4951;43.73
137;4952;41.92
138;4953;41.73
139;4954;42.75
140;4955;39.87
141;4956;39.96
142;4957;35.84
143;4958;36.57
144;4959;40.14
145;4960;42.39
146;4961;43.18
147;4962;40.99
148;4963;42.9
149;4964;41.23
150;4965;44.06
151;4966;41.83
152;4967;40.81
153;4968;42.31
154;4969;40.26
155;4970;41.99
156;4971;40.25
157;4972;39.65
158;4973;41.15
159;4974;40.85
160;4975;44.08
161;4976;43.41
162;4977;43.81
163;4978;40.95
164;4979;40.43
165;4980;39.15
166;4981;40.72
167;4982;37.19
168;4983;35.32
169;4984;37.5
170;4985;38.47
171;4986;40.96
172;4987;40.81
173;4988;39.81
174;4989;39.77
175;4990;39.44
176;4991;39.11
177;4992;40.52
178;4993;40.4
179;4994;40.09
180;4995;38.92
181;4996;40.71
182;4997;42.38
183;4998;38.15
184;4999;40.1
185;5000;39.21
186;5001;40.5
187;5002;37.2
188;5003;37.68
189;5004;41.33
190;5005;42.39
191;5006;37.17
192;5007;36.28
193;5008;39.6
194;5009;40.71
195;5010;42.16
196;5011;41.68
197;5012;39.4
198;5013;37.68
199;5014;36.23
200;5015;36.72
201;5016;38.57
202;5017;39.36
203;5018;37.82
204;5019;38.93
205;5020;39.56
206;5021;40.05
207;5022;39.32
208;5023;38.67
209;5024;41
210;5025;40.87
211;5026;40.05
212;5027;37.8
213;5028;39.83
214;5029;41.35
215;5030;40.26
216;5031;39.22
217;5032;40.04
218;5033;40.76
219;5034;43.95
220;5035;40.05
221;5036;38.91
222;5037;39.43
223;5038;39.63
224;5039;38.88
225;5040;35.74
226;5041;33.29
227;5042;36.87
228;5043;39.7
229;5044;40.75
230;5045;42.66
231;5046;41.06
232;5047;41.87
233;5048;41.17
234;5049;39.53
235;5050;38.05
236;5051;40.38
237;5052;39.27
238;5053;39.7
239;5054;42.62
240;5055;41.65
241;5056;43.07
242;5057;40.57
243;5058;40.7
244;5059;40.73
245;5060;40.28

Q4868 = 0.10 mag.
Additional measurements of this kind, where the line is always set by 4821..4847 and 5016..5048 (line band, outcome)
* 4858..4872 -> 0.19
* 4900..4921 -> 0.02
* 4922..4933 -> 0.01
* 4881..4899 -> 0.01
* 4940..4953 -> -0.04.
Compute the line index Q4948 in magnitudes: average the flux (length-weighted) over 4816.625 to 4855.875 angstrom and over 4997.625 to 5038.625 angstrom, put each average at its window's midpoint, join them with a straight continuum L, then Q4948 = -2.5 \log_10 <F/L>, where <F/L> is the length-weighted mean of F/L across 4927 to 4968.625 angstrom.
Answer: -0.021 mag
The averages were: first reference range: 41.3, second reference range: 39.5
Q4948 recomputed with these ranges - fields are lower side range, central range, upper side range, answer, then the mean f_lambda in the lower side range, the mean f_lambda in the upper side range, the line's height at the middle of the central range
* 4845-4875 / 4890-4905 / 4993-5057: -0.07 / 37.7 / 39.7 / 38.2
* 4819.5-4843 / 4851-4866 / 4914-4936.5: 0.15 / 41.4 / 39.7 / 40.9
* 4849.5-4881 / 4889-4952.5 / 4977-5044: -0.06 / 37.7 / 39.4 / 38.3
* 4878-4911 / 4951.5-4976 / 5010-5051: -0.03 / 40.6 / 39.5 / 40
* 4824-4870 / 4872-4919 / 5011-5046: -0.03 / 39.4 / 39.3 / 39.4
